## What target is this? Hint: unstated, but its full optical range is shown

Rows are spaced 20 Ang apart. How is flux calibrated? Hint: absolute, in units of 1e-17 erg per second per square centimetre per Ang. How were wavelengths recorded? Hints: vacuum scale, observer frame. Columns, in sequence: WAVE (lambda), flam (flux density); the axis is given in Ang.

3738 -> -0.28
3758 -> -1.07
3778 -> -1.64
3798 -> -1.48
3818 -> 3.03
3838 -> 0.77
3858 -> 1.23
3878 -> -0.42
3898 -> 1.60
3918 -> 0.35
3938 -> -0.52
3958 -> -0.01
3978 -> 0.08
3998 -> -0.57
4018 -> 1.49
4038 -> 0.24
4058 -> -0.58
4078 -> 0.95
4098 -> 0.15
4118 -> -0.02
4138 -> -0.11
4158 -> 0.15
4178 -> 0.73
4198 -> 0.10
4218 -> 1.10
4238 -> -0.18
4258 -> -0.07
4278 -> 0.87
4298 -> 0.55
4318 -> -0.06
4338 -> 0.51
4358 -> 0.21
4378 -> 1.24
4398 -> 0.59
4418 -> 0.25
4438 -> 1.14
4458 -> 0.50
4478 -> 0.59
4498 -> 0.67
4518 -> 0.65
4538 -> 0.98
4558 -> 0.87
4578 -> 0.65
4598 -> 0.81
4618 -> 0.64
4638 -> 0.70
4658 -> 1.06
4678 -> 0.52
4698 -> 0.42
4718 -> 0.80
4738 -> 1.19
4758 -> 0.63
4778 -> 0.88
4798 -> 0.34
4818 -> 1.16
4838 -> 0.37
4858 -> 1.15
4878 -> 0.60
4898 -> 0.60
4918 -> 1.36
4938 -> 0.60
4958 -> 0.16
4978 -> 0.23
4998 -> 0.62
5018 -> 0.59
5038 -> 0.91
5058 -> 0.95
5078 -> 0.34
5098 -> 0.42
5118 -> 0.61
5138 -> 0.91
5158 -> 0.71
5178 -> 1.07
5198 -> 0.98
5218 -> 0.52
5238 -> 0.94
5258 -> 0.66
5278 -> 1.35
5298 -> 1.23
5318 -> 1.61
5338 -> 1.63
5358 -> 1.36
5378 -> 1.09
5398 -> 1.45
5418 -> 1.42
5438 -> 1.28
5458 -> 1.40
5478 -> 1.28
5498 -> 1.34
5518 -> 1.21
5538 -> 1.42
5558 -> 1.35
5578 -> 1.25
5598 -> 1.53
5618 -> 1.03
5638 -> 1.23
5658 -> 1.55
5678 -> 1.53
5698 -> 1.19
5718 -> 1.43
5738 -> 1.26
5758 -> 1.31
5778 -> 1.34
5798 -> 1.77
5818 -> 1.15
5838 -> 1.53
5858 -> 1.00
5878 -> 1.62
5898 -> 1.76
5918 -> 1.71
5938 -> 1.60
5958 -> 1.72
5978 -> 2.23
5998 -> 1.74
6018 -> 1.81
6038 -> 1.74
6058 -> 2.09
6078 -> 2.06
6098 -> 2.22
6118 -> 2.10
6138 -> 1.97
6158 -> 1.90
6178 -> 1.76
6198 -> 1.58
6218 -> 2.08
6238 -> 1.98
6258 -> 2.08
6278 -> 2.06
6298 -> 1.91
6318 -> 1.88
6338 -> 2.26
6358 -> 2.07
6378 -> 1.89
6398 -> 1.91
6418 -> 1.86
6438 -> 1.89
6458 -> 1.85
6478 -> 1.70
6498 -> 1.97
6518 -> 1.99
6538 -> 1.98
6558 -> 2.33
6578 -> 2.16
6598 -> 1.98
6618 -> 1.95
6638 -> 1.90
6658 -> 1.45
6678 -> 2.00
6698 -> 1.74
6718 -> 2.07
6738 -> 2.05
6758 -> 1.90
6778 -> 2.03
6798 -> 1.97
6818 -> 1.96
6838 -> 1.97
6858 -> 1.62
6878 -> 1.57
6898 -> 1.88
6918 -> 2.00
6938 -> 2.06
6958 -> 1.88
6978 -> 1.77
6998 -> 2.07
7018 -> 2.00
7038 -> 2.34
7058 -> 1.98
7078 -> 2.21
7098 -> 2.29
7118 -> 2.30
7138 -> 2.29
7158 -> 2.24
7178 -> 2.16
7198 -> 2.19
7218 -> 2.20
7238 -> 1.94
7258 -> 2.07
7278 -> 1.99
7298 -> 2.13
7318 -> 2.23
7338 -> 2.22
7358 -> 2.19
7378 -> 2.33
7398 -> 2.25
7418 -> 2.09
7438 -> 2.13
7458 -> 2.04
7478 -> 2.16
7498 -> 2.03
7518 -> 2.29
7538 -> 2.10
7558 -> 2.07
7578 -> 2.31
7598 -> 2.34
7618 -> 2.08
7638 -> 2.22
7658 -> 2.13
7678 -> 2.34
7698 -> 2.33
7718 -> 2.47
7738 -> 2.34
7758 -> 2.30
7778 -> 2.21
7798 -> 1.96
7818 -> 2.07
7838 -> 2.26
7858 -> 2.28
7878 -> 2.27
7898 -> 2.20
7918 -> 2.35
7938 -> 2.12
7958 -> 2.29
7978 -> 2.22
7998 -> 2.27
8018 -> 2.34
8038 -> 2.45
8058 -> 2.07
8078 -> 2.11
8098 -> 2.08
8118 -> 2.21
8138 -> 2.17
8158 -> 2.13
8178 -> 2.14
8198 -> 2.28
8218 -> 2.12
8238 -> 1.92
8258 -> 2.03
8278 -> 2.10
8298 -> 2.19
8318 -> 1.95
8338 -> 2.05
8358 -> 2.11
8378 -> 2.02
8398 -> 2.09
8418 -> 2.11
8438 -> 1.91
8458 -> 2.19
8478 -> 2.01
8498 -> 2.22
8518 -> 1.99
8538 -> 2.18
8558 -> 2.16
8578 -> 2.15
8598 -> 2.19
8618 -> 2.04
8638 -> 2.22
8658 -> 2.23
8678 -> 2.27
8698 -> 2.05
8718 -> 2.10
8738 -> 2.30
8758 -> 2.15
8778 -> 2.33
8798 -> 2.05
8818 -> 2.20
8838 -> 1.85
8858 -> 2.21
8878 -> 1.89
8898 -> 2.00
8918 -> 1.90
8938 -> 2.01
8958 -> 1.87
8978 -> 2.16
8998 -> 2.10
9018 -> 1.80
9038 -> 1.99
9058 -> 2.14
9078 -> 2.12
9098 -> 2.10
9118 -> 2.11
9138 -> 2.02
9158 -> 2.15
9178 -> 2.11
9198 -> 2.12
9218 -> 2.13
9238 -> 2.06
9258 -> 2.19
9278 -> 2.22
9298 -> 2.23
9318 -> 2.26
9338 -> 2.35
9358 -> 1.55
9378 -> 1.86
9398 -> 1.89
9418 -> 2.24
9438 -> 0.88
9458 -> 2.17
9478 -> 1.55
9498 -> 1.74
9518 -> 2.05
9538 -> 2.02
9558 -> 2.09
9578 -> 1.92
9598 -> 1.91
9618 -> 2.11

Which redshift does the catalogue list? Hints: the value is 0.33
